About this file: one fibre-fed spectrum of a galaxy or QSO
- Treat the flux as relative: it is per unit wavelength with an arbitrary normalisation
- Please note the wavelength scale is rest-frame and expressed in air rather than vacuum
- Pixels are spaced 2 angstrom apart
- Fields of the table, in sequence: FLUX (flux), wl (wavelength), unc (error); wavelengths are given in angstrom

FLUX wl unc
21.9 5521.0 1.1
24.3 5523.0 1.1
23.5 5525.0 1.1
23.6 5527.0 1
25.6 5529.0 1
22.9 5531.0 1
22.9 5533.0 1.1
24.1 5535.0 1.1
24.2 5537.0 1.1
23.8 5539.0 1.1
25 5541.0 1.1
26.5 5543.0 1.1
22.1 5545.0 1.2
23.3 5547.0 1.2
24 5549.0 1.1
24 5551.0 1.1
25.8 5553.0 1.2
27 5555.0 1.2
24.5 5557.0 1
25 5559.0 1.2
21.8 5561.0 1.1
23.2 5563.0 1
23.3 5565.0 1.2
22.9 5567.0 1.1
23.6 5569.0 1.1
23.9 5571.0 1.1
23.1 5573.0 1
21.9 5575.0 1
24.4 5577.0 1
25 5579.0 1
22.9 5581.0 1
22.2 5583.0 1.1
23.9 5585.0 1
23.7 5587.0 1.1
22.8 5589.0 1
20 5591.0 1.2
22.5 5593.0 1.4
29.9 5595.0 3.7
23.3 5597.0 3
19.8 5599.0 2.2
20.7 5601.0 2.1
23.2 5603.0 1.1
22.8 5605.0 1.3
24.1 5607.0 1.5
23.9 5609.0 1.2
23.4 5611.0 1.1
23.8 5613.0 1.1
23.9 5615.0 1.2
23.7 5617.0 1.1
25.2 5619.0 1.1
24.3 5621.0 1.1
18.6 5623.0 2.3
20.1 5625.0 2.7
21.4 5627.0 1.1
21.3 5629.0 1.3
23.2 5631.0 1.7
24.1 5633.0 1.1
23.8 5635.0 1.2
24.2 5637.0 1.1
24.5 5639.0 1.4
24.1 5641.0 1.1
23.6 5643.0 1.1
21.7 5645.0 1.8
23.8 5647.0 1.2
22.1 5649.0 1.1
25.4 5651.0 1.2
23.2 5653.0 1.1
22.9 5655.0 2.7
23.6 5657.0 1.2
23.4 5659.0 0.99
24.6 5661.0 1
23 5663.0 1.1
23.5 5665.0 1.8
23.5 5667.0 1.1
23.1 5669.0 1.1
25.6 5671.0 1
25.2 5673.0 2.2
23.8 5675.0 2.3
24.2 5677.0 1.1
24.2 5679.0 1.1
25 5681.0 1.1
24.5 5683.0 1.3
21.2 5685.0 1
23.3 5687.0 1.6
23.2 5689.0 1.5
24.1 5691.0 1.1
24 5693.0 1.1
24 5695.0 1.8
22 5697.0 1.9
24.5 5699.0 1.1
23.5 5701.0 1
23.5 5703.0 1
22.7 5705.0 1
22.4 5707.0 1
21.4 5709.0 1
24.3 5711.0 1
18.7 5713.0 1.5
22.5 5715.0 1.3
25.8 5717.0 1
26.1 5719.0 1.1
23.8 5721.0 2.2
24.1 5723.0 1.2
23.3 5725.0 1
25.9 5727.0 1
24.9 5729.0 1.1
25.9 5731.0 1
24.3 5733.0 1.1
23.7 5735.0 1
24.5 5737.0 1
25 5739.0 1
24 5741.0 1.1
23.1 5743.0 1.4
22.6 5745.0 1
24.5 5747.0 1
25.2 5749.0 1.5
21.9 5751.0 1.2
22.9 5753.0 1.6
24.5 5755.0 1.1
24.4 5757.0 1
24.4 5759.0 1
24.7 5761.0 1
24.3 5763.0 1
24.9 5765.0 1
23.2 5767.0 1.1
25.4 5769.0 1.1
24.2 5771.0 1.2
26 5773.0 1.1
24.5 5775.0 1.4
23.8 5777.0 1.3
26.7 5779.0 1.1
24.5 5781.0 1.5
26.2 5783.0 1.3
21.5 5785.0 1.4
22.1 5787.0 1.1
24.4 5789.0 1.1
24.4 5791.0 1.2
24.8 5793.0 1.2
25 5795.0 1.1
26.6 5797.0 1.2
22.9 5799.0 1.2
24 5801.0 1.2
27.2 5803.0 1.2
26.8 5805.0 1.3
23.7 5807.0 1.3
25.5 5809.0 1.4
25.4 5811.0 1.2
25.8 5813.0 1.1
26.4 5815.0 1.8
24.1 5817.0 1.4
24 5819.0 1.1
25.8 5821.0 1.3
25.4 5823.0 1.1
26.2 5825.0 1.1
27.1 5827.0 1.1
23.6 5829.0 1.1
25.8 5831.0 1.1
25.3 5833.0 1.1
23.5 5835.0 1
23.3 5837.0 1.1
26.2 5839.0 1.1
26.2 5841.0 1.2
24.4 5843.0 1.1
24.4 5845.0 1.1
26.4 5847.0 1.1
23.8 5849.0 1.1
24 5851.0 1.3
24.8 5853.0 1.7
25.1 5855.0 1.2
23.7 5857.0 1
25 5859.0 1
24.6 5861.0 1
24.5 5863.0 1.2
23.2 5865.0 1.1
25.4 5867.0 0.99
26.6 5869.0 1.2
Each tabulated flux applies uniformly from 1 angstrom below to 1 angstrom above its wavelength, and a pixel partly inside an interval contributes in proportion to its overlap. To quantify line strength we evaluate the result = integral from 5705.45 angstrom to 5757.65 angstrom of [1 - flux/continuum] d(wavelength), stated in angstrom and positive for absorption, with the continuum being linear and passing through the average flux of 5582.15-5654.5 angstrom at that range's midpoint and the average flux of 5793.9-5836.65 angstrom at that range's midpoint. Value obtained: 1.1 angstrom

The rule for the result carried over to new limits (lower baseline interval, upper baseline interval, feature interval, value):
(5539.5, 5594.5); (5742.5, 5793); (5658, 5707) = 0.6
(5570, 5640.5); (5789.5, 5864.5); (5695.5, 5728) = 0.8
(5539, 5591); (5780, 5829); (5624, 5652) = 1.2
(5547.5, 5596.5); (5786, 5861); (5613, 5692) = 2.4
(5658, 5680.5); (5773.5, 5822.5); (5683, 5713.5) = 1.6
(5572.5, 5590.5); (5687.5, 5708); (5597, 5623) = 0.2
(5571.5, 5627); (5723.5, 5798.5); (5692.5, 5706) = 0.2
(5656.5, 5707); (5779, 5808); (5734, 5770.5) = 0.4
